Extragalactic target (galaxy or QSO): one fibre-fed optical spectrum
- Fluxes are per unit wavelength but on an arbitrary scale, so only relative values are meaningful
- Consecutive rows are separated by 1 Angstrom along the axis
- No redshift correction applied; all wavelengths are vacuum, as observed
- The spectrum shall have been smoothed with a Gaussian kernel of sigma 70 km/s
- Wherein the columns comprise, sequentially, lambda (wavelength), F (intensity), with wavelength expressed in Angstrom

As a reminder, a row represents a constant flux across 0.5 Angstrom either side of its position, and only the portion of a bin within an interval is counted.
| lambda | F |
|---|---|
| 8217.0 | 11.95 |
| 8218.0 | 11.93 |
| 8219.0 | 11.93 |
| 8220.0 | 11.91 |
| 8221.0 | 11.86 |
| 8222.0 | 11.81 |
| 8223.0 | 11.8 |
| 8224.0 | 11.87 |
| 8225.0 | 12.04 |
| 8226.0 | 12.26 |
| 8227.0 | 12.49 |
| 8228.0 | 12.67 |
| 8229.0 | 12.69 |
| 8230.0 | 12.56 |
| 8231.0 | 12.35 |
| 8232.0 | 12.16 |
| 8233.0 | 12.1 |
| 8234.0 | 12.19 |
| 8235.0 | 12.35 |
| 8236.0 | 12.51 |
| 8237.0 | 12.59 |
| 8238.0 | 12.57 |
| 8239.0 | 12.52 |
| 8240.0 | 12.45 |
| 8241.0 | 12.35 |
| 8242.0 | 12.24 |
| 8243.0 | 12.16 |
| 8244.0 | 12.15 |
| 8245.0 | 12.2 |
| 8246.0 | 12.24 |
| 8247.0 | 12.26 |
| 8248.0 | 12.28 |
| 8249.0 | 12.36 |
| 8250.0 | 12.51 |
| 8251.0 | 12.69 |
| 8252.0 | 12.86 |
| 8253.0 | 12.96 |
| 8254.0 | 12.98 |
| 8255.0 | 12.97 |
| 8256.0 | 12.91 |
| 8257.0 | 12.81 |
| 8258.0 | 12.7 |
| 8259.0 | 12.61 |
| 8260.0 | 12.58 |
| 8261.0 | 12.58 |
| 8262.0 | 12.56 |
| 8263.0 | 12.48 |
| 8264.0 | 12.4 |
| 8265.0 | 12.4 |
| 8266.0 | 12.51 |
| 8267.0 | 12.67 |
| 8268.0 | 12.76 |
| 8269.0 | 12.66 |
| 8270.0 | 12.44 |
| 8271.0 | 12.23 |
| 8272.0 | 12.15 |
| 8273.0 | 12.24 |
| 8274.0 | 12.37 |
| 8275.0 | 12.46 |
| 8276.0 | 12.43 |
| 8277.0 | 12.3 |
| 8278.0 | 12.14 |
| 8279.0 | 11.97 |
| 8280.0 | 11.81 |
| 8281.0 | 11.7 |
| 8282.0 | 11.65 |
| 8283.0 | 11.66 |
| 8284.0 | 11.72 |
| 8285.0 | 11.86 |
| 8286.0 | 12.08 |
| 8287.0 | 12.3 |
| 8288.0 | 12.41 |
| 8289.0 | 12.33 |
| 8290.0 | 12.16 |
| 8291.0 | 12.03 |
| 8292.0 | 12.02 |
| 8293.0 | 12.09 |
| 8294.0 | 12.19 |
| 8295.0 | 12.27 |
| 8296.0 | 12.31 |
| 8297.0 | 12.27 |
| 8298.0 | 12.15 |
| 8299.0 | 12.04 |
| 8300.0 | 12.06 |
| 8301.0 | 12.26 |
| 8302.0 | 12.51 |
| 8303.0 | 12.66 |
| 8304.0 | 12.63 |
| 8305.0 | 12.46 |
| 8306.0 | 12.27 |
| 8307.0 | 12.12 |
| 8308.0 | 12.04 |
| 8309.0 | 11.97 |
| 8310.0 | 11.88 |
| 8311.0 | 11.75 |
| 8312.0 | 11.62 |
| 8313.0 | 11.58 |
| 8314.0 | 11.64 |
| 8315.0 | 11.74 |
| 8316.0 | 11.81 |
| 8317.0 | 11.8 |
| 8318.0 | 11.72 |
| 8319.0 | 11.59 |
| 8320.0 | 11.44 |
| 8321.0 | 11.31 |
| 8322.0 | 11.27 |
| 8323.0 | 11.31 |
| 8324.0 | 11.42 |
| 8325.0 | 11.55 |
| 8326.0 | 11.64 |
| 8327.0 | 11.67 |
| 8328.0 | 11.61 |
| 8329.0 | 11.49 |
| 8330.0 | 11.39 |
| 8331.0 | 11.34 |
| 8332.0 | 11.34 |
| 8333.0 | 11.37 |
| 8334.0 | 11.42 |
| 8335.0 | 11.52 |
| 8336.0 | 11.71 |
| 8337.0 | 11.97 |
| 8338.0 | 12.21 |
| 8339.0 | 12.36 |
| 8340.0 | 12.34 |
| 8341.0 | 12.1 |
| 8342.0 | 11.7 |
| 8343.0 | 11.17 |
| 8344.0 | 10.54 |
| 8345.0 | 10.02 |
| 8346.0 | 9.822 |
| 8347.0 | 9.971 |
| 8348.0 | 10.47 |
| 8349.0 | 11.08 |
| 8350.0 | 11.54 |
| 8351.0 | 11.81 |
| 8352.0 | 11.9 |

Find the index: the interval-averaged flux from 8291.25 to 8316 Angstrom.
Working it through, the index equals 12.1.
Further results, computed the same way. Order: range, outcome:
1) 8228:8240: 12.4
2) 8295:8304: 12.3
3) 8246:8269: 12.6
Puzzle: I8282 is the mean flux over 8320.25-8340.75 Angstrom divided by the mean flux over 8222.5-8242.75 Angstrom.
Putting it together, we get 0.94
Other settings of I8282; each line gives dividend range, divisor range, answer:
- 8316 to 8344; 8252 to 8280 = 0.93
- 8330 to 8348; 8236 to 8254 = 0.91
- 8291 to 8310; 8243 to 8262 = 0.97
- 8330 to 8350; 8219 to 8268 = 0.91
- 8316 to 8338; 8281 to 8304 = 0.95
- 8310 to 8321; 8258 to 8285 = 0.95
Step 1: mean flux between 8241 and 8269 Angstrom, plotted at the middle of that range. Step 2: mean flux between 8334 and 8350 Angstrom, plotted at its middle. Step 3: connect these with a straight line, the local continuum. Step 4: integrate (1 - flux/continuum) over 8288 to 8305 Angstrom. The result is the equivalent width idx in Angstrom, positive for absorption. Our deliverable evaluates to -0.5 Angstrom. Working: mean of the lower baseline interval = 12.5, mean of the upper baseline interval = 11.3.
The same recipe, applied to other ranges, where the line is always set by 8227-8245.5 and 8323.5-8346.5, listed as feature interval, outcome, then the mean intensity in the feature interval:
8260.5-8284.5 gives -0.43 Angstrom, 12.3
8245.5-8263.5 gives -0.62 Angstrom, 12.6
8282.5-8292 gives -0.12 Angstrom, 12.1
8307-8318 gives -0.11 Angstrom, 11.8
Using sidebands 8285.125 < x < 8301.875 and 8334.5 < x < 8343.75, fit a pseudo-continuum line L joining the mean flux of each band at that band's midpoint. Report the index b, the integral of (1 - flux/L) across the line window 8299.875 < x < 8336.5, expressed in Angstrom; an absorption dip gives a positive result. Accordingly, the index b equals 0.79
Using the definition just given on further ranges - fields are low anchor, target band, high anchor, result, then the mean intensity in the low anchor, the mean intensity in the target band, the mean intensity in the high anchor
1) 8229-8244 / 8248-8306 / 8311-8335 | -1.8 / 12.4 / 12.4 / 11.5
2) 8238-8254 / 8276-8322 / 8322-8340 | -0.3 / 12.4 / 12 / 11.6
